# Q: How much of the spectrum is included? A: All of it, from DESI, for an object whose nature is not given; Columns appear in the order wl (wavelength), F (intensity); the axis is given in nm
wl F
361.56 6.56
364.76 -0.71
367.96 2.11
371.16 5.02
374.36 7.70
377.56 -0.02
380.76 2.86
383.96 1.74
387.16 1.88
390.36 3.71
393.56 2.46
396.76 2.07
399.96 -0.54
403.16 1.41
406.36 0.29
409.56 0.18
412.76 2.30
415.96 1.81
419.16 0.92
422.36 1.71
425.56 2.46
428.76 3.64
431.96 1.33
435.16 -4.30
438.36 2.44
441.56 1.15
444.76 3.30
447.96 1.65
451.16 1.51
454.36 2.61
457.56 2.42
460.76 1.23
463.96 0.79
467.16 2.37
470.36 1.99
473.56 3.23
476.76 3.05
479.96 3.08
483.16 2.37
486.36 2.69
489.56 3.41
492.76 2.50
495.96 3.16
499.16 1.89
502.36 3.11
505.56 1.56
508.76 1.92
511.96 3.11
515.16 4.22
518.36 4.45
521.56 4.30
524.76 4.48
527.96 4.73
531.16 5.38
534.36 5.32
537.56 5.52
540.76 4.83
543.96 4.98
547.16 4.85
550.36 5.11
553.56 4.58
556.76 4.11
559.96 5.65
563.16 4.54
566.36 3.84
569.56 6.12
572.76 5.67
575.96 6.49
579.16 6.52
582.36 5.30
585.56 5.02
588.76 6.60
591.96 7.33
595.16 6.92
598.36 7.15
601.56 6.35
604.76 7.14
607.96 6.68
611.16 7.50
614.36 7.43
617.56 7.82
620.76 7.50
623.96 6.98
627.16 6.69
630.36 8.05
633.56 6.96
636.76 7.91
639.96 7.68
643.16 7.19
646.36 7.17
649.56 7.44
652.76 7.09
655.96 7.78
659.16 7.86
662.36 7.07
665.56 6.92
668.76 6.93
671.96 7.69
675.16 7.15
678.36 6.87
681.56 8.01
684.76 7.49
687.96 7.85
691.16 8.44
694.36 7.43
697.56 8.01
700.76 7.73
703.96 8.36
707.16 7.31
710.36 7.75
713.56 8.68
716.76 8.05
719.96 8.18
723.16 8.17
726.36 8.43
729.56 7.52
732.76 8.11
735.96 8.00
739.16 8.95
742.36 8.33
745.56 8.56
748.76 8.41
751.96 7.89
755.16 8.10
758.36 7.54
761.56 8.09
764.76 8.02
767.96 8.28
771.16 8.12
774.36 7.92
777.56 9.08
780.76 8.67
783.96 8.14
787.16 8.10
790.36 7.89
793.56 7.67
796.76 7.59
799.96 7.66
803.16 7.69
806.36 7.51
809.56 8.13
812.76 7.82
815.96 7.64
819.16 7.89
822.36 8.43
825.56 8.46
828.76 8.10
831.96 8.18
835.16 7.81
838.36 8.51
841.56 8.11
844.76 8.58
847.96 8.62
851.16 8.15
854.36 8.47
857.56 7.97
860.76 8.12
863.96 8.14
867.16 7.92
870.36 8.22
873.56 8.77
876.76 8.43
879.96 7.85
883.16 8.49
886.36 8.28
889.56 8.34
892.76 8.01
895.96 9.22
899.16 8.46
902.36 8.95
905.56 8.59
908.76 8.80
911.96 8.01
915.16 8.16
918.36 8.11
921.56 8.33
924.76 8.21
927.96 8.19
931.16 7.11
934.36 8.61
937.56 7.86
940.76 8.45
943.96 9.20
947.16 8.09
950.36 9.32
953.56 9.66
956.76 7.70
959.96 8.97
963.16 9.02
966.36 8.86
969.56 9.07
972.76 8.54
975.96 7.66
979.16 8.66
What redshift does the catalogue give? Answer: 0.286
